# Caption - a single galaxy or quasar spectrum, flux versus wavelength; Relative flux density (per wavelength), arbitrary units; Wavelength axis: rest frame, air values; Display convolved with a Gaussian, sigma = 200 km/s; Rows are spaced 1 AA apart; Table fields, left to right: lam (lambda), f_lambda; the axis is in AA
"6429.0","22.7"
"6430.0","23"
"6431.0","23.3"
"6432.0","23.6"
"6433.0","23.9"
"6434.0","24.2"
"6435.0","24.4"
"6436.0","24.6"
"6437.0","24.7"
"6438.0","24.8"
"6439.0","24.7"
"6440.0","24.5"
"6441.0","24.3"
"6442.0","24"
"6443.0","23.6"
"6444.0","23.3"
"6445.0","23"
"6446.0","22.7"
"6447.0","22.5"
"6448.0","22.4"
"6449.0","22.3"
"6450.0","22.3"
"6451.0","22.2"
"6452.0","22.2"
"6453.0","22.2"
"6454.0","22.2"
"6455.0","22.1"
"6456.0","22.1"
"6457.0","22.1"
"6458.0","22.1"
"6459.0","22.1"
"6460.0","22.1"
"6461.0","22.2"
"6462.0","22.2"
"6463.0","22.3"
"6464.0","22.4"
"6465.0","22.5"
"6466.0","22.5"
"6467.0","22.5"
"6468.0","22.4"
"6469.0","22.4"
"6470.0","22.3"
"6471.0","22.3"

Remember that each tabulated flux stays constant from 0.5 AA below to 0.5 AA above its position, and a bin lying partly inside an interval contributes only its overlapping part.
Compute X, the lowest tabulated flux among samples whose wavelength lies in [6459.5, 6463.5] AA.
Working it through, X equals 22.1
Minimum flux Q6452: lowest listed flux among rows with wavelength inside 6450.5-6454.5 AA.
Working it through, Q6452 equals 22.2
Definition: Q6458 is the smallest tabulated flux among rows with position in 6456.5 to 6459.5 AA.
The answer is 22.1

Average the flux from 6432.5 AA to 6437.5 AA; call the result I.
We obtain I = 24.4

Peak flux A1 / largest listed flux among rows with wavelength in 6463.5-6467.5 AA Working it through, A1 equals 22.5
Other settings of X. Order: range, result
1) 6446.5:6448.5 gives 22.4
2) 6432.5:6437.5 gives 23.9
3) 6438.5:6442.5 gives 24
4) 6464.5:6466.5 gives 22.5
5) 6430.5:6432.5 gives 23.3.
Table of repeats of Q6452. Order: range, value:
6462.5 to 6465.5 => 22.3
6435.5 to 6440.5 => 24.5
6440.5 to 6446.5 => 22.7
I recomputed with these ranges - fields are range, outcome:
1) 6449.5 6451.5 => 22.2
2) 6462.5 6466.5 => 22.4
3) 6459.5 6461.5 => 22.1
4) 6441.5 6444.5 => 23.6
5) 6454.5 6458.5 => 22.1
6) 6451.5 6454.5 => 22.2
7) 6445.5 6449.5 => 22.5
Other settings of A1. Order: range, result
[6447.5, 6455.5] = 22.4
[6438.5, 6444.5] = 24.7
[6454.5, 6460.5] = 22.1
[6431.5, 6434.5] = 24.2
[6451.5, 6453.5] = 22.2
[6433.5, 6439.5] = 24.8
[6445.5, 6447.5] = 22.7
